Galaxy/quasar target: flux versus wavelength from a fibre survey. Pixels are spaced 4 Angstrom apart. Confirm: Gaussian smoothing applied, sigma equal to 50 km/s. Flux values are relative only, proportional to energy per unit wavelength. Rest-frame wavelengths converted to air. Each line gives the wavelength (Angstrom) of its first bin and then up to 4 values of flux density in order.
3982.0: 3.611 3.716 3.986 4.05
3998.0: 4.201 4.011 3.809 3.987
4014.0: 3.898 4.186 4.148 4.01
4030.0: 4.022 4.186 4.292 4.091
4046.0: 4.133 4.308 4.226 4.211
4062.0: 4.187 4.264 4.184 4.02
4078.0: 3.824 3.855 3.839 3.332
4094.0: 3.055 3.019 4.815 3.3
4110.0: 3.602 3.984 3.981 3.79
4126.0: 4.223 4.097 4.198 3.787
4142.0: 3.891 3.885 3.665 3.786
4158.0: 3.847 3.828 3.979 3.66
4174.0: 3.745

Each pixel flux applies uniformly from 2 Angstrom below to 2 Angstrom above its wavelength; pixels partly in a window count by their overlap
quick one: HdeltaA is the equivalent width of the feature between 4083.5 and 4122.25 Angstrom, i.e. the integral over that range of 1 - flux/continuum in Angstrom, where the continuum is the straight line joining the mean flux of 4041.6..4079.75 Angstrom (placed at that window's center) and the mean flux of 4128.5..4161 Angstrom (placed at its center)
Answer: 3.4 Angstrom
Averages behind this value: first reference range 4.15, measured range 3.67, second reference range 3.89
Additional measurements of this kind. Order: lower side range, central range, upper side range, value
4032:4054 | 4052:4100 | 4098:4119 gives 2.33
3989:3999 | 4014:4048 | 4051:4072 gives 0.28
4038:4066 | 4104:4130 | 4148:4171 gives 0.81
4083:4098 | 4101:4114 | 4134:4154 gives -1.17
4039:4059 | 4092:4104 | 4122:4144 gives 1.35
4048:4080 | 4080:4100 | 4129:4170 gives 3.20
